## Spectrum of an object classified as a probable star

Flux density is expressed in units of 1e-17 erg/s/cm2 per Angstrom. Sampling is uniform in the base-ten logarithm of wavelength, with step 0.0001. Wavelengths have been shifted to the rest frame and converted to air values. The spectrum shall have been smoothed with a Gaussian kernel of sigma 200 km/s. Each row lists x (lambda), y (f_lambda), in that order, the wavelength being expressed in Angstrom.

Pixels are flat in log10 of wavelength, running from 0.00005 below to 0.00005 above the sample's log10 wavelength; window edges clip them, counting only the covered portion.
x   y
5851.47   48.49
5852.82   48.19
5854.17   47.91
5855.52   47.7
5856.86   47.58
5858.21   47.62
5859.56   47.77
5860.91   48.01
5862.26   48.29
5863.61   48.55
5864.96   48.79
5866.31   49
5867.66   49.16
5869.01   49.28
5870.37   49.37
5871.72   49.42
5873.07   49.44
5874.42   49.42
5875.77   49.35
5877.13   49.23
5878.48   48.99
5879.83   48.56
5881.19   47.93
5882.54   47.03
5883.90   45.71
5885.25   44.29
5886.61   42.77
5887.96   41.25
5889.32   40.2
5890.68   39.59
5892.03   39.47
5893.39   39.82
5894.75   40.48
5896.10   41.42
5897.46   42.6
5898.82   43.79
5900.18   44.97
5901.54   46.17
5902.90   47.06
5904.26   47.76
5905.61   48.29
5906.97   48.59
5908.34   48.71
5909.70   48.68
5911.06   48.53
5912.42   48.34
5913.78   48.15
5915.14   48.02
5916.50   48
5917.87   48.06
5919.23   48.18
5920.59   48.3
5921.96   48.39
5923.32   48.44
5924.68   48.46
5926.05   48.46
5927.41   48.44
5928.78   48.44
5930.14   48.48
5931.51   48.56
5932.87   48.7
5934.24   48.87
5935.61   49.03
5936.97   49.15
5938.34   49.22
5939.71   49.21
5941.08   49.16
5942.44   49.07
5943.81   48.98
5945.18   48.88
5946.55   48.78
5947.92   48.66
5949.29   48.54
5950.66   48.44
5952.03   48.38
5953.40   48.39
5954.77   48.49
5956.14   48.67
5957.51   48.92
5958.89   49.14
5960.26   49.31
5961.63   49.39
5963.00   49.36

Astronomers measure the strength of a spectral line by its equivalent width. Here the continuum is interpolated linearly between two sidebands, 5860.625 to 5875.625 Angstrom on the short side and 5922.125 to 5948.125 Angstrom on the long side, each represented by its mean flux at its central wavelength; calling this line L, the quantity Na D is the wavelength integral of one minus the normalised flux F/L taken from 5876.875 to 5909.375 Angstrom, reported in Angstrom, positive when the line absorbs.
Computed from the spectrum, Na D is 2.8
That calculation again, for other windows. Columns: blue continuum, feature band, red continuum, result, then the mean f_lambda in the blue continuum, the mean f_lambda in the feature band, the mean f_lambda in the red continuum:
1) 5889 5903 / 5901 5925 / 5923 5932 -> -1.4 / 42.2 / 48.1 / 48.5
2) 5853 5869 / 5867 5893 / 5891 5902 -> -0.7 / 48.3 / 46.3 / 42.2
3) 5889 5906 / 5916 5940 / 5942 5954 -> -1.1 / 43.2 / 48.6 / 48.7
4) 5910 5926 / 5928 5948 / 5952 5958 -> -0.2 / 48.3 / 48.9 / 48.6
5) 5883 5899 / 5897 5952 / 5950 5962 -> -3.4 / 41.8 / 48.1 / 48.8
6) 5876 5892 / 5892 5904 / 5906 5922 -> 0.9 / 44.9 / 43.2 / 48.3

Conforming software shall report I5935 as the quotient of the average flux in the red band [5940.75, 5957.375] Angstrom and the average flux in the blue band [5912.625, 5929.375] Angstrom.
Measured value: 1.01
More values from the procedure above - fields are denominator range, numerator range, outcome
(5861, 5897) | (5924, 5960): 1.06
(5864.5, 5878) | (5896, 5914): 0.95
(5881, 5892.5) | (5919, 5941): 1.13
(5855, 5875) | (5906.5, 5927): 0.99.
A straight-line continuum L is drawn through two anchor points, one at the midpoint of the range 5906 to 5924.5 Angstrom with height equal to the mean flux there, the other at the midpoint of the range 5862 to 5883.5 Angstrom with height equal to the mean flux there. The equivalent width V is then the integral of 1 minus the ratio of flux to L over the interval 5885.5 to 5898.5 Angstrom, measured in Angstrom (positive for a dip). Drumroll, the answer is 2.02 Angstrom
